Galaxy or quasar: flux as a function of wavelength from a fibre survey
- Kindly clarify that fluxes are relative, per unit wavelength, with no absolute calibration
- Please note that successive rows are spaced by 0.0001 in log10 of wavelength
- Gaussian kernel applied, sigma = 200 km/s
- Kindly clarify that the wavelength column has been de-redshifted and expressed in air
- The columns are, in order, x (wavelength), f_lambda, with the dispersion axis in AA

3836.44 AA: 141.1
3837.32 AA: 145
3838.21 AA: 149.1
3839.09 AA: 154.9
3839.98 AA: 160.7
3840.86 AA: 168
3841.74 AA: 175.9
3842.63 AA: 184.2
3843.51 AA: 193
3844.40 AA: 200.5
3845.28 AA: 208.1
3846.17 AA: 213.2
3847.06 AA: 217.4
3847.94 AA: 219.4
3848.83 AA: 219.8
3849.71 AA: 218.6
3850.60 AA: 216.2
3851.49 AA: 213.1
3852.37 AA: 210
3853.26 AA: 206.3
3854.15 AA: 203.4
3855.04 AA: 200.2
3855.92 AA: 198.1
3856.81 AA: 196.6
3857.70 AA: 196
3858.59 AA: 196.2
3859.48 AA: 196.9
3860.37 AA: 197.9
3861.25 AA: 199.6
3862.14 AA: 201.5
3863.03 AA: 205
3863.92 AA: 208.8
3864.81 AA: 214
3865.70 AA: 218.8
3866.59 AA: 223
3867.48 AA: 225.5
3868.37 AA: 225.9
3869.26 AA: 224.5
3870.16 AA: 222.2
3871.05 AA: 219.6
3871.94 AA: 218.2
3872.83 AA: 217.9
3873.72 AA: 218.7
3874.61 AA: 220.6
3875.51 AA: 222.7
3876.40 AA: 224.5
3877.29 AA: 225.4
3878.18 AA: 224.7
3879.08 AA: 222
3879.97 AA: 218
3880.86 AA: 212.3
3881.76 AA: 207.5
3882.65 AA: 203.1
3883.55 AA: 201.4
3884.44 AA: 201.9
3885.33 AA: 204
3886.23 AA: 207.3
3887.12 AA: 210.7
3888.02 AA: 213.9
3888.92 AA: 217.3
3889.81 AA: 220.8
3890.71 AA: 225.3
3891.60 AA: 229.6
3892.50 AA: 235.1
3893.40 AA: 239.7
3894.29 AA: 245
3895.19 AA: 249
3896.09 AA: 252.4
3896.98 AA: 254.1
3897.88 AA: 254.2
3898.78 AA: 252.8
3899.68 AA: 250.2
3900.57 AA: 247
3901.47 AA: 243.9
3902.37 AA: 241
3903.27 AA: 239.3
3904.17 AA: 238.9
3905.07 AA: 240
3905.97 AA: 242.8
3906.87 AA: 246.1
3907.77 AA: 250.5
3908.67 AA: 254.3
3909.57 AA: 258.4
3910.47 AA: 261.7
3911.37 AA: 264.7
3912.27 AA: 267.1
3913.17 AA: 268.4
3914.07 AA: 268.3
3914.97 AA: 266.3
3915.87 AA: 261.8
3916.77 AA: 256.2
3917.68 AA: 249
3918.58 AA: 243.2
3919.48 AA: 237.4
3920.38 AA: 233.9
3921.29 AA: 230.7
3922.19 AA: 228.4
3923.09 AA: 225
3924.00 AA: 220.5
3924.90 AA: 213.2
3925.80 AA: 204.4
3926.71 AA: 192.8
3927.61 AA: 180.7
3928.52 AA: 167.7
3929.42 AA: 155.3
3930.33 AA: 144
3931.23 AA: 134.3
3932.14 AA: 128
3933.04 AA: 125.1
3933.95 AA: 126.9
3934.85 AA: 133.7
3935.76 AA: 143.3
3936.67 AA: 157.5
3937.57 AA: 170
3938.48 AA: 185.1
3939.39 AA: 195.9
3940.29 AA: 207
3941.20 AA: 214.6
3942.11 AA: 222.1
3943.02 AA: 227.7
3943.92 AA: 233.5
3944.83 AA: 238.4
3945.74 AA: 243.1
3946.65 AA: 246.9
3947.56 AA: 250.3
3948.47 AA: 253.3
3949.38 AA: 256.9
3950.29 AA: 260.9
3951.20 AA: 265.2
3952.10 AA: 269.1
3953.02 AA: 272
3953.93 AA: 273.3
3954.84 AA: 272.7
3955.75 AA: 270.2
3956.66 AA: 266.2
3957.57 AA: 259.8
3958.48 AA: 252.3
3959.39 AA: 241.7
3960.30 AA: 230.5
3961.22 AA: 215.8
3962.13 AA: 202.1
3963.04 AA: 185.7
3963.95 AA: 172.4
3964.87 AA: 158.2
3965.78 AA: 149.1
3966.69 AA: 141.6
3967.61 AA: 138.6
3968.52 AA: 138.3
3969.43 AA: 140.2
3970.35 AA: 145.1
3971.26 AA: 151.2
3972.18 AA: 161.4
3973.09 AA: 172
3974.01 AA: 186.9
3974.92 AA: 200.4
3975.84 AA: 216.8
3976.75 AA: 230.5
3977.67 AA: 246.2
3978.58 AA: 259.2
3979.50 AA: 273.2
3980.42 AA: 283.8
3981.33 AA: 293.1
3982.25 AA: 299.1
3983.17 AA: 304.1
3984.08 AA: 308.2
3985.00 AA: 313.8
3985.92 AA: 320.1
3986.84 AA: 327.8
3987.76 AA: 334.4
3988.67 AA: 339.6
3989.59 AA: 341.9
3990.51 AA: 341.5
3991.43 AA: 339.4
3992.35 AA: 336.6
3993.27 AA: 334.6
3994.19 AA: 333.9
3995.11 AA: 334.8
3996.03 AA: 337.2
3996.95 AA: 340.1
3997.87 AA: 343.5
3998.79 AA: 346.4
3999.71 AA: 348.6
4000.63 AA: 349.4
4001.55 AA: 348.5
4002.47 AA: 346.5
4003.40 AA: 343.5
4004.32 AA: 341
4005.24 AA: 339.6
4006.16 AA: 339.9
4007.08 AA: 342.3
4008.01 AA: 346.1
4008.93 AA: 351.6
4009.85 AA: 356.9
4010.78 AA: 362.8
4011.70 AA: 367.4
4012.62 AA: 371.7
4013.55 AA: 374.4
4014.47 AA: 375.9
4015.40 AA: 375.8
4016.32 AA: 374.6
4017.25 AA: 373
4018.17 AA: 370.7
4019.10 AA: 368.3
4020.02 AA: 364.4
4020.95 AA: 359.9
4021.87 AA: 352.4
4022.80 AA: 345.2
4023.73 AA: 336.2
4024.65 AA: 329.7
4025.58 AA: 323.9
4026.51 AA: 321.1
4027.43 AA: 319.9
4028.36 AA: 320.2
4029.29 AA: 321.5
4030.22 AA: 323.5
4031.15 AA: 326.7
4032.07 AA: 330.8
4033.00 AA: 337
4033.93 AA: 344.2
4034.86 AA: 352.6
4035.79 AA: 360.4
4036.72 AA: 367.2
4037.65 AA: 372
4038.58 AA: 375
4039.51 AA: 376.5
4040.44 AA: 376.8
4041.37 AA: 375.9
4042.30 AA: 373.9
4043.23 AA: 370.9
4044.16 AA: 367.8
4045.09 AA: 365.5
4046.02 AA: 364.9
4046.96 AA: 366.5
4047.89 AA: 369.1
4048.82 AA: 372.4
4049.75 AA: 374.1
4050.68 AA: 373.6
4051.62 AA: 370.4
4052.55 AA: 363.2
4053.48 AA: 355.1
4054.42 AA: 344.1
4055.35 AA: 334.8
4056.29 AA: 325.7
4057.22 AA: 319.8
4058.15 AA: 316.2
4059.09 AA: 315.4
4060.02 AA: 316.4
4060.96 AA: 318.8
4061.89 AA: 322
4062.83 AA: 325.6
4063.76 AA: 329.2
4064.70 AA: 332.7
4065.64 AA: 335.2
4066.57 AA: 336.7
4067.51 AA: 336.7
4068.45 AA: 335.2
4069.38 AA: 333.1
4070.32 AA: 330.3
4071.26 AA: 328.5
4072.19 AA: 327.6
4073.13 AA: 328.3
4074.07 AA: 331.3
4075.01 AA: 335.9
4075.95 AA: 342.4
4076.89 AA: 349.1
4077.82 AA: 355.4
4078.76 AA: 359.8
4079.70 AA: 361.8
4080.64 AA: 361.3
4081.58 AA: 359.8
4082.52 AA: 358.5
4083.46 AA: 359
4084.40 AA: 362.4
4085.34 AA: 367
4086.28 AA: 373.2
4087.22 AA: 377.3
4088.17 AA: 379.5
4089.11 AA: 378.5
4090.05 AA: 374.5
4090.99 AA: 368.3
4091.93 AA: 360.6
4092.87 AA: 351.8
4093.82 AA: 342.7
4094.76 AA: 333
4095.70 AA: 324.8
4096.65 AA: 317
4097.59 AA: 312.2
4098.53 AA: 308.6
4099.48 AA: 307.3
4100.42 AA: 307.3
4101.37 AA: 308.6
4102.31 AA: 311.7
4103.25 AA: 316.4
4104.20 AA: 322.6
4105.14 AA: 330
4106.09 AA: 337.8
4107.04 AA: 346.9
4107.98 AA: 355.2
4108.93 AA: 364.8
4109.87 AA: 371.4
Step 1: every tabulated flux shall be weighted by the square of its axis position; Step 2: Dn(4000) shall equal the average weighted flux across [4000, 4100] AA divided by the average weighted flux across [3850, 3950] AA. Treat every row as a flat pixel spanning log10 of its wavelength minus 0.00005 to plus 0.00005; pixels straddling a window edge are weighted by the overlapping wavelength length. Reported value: 1.7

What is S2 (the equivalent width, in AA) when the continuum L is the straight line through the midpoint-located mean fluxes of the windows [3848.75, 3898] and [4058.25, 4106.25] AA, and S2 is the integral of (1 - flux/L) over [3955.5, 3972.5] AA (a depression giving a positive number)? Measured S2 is 5.0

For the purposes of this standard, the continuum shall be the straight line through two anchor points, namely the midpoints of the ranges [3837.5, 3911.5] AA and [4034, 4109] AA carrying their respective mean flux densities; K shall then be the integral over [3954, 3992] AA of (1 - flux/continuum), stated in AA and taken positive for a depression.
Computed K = 5.76 AA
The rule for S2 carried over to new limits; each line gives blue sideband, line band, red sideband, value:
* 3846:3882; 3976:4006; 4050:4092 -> -2.58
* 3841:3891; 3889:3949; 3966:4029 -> 6.11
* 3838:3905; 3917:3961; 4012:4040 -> 9.49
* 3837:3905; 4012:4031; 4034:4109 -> -2.21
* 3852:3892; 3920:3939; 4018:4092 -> 5.86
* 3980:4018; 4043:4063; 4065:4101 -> -0.25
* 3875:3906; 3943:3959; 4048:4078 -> 0.62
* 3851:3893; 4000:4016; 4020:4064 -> -1.73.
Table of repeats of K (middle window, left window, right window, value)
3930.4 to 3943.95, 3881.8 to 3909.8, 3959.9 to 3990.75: 3.61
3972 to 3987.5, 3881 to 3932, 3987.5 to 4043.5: 2.47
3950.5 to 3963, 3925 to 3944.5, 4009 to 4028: -1.66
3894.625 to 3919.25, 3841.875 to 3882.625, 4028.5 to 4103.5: -1.19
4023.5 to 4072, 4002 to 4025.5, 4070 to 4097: 1.30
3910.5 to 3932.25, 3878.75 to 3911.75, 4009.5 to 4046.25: 3.06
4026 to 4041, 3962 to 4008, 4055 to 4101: -1.79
